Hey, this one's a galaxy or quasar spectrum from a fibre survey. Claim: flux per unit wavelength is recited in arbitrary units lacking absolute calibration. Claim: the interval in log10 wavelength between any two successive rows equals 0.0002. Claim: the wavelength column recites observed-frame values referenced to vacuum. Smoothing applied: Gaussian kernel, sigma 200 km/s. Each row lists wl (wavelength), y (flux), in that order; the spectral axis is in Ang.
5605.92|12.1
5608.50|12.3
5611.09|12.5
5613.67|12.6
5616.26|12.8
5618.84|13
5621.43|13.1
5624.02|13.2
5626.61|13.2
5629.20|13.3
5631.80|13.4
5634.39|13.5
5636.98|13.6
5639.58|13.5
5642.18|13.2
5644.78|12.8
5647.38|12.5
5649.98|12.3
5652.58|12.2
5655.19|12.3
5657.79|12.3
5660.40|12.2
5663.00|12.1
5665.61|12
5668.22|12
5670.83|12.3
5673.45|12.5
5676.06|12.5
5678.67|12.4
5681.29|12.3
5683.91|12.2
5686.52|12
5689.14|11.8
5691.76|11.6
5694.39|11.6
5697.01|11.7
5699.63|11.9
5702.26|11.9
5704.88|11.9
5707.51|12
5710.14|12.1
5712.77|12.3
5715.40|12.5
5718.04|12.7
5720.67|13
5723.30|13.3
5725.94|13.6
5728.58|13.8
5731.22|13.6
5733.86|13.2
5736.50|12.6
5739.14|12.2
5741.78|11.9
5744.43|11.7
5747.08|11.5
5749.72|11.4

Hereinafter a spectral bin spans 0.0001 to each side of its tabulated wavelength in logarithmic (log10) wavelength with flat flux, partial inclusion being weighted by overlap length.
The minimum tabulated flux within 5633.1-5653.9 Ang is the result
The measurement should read 12.2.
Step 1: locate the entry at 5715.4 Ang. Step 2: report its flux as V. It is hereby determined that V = 12.5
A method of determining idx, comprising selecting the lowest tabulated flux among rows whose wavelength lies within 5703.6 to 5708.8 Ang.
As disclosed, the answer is 11.9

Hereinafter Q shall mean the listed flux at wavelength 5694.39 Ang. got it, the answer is 11.6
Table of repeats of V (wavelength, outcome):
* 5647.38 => 12.5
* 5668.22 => 12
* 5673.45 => 12.5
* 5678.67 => 12.4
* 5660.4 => 12.2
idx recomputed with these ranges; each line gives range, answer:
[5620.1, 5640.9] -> 13.1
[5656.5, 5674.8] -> 12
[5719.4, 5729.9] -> 13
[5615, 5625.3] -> 12.8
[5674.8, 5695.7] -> 11.6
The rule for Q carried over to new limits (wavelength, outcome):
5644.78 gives 12.8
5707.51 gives 12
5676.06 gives 12.5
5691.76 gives 11.6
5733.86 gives 13.2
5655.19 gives 12.3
